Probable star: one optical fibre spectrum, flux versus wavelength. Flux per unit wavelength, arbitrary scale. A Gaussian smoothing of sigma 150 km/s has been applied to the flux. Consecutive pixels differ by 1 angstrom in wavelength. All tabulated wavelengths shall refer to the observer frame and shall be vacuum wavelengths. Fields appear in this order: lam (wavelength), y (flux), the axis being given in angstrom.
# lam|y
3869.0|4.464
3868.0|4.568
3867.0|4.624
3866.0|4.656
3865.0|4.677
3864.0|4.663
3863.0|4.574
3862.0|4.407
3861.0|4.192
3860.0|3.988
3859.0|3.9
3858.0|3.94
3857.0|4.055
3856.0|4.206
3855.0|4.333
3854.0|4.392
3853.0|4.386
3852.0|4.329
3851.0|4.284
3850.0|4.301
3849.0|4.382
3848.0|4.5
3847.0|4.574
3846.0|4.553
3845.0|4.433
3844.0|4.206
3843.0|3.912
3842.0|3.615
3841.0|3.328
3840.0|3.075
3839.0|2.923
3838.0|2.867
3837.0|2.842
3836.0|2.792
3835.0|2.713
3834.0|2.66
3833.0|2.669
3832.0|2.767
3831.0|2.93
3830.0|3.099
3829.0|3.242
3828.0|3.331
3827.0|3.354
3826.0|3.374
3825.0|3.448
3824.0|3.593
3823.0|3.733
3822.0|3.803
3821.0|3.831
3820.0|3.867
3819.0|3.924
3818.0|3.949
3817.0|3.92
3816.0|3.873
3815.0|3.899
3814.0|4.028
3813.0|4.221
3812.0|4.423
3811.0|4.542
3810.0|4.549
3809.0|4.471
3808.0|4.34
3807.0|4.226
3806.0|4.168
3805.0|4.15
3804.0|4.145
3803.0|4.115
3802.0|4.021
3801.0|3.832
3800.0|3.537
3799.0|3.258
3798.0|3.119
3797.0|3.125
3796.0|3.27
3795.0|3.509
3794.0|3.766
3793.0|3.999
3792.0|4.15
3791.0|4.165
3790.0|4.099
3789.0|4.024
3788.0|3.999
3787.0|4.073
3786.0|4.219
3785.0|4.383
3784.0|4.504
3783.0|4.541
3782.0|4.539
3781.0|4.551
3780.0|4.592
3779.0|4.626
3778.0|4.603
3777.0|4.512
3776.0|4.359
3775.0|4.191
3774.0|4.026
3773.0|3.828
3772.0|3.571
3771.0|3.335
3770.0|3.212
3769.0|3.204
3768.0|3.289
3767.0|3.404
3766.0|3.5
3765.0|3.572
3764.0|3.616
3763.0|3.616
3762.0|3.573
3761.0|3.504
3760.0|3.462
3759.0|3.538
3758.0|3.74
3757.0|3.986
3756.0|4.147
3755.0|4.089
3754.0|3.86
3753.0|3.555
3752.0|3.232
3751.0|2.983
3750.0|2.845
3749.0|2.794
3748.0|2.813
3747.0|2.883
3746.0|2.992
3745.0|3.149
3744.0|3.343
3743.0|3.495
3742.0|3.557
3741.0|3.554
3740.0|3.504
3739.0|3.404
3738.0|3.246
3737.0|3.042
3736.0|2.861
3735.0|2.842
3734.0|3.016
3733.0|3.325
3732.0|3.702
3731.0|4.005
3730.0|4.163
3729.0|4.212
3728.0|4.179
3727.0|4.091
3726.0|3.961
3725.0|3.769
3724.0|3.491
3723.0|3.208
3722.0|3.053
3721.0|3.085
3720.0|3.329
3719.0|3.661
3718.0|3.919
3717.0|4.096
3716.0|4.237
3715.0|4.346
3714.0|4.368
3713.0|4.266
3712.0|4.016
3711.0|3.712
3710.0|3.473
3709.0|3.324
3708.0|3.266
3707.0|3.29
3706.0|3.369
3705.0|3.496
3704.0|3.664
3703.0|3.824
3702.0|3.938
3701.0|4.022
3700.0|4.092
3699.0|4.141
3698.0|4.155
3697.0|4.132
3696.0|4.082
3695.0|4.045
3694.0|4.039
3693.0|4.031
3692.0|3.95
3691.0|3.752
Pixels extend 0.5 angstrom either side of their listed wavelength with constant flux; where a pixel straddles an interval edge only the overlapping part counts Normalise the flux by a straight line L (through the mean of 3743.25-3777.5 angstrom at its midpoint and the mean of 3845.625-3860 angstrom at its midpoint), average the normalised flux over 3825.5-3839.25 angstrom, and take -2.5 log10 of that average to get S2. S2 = 0.35 mag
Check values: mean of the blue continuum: 3.52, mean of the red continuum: 4.28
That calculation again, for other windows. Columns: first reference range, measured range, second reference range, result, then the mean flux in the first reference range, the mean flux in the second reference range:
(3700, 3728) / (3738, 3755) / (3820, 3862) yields 0.14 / 3.73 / 3.69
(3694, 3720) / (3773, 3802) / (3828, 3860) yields -0.08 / 3.87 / 3.68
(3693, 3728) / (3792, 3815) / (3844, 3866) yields 0.05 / 3.8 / 4.34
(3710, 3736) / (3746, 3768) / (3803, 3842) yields 0.08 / 3.74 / 3.61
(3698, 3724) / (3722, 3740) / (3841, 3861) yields 0.08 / 3.73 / 4.2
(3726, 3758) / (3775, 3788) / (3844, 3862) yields -0.18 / 3.46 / 4.28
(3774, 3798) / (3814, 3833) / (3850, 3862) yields 0.18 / 4.14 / 4.2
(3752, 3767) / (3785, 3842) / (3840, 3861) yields 0.08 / 3.67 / 4.15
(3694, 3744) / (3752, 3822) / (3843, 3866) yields 0.02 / 3.69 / 4.33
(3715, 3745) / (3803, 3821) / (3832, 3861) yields -0.12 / 3.57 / 3.78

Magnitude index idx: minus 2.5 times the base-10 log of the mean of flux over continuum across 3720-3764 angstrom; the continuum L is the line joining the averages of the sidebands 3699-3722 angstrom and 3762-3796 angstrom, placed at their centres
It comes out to 0.116 mag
